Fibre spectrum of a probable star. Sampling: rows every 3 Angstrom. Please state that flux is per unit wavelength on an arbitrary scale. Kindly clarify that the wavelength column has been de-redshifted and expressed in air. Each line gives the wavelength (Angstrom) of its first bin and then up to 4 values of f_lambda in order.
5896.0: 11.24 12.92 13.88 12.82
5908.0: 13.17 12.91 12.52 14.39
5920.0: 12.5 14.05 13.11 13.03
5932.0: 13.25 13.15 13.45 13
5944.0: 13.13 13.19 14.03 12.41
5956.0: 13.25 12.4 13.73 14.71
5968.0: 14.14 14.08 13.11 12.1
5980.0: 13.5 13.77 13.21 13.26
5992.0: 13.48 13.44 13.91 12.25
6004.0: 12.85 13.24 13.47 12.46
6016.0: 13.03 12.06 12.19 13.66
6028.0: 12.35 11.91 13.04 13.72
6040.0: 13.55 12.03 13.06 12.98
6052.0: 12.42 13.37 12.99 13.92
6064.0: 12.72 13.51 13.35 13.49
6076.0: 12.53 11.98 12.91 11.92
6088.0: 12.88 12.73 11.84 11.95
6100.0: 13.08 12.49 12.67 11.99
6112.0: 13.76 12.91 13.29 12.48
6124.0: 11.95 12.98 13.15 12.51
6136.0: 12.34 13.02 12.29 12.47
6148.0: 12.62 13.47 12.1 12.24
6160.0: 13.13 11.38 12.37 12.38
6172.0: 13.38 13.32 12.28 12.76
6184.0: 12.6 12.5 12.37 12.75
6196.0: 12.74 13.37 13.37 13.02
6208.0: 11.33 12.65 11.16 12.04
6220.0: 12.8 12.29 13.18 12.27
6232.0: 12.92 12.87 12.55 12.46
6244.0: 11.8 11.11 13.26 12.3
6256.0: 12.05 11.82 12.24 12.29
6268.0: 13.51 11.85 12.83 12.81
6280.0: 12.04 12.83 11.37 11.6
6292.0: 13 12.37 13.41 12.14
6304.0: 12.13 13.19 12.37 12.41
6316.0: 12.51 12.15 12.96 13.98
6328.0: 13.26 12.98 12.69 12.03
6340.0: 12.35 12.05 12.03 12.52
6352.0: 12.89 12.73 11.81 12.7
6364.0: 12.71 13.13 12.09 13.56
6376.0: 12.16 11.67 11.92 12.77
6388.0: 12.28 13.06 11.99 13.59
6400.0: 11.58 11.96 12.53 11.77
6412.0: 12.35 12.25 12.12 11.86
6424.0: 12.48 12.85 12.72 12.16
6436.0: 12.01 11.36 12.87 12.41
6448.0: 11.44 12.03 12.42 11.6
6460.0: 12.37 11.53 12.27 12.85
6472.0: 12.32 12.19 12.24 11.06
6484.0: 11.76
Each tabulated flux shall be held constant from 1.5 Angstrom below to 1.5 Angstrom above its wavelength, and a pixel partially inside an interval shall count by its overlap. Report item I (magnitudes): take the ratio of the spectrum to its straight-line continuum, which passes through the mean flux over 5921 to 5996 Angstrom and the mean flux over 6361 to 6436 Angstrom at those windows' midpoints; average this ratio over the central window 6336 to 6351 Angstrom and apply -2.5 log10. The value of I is 0.026 mag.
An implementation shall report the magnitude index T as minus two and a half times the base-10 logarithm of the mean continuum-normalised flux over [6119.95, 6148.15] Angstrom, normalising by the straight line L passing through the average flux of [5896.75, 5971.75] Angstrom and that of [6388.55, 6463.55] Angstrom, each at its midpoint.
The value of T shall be 0.024 mag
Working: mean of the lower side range 13.3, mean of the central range 12.6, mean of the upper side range 12.2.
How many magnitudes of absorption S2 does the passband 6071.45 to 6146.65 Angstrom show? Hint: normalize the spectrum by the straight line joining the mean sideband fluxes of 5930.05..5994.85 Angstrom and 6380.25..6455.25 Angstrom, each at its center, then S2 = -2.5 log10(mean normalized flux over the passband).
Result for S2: 0.03 mag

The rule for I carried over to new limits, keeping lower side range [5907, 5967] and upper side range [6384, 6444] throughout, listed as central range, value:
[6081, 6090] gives 0.04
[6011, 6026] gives 0.04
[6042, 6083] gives 0.01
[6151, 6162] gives 0.02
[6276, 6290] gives 0.04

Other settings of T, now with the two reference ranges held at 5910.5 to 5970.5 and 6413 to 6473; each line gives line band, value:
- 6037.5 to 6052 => 0.02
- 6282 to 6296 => 0.03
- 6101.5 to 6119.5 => 0.01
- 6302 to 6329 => -0.02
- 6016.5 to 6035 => 0.05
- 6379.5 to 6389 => 0.01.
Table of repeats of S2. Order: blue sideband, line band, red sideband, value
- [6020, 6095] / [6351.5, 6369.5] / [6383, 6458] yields -0.023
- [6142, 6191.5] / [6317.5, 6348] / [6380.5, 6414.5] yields -0.021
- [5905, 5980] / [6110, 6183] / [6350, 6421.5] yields 0.016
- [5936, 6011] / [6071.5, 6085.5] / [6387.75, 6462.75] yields 0.039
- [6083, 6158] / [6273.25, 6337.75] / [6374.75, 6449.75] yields -0.019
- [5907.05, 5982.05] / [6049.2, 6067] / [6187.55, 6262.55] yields -0.014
